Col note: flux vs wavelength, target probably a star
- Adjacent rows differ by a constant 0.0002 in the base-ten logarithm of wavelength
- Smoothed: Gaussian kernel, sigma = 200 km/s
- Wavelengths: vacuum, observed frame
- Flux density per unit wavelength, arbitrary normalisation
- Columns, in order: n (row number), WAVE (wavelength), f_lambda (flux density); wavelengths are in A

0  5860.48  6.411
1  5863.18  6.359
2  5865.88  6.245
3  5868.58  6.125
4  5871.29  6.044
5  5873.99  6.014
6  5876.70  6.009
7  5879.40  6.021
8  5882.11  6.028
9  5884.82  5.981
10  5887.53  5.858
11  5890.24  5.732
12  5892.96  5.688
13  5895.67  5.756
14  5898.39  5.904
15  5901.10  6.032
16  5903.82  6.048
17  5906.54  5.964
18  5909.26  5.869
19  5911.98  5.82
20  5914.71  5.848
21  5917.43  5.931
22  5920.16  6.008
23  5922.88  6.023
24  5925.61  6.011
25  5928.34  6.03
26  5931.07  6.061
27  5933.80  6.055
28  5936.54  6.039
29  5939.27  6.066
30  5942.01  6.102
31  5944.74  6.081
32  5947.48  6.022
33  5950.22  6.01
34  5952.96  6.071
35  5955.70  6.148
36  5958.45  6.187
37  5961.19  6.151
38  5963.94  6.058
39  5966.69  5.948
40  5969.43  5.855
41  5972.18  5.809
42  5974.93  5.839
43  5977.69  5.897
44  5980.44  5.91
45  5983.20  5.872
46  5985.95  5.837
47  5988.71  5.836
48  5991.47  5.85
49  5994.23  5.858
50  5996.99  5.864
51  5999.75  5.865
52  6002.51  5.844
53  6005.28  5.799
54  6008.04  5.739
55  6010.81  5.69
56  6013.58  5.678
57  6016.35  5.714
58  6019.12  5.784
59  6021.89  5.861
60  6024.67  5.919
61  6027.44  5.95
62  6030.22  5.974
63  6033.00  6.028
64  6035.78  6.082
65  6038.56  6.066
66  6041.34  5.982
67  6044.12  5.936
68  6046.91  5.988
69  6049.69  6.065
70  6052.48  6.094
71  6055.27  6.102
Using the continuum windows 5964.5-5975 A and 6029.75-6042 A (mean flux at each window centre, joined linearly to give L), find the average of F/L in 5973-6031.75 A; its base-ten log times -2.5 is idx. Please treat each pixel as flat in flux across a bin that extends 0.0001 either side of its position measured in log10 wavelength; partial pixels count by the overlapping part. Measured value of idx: 0.02 mag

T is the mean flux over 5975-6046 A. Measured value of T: 5.87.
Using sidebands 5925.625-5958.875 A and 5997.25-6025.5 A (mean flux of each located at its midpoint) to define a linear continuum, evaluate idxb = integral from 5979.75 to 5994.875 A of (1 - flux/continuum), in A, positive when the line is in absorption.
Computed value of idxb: 0.1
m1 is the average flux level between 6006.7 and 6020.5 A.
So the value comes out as 5.72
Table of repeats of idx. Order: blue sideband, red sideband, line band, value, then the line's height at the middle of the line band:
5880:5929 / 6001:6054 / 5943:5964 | -0.03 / 5.91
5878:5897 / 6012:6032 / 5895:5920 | -0.01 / 5.86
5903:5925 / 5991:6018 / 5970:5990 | 0.00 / 5.83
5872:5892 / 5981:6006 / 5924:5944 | -0.03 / 5.9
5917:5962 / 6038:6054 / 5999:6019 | 0.05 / 6.03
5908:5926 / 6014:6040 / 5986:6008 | 0.02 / 5.92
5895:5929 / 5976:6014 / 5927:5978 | -0.03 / 5.89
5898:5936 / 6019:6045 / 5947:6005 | 0.01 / 5.97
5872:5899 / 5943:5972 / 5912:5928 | 0.00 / 5.97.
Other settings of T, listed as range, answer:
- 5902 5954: 6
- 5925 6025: 5.93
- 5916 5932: 6.01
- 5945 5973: 6.03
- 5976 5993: 5.86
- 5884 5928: 5.91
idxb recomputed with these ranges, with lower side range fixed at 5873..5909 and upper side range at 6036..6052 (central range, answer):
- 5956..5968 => -0.3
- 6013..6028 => 0.5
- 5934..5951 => -0.3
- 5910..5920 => 0.1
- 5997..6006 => 0.2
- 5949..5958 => -0.2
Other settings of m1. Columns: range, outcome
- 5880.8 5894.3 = 5.85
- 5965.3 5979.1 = 5.87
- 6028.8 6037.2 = 6.02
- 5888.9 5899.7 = 5.77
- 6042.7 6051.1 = 6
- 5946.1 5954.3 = 6.03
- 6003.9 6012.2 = 5.74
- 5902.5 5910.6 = 5.96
